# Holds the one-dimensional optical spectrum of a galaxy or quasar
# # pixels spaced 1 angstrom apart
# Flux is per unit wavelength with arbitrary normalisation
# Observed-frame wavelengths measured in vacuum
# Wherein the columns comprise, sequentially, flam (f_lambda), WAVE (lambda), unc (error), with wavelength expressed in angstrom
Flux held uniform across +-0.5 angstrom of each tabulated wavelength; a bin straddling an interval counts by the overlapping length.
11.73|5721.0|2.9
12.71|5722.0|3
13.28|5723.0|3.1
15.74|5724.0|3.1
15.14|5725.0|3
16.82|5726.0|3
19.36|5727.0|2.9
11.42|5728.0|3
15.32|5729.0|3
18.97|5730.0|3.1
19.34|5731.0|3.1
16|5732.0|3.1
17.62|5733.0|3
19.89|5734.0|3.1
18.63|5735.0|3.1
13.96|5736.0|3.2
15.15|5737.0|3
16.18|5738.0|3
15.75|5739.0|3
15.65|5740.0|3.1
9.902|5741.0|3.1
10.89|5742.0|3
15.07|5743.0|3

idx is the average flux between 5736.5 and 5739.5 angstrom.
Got 15.7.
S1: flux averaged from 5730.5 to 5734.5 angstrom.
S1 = 18.2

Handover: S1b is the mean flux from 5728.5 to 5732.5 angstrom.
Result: 17.4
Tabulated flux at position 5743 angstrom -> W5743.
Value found 15.07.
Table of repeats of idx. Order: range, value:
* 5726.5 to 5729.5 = 15.4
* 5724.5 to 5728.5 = 15.7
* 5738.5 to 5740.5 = 15.7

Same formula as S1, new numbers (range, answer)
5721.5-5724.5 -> 13.9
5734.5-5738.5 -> 16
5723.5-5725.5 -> 15.4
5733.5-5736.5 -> 17.5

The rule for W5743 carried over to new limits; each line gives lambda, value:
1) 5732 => 16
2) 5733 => 17.62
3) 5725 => 15.14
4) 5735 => 18.63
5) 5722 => 12.71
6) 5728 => 11.42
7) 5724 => 15.74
